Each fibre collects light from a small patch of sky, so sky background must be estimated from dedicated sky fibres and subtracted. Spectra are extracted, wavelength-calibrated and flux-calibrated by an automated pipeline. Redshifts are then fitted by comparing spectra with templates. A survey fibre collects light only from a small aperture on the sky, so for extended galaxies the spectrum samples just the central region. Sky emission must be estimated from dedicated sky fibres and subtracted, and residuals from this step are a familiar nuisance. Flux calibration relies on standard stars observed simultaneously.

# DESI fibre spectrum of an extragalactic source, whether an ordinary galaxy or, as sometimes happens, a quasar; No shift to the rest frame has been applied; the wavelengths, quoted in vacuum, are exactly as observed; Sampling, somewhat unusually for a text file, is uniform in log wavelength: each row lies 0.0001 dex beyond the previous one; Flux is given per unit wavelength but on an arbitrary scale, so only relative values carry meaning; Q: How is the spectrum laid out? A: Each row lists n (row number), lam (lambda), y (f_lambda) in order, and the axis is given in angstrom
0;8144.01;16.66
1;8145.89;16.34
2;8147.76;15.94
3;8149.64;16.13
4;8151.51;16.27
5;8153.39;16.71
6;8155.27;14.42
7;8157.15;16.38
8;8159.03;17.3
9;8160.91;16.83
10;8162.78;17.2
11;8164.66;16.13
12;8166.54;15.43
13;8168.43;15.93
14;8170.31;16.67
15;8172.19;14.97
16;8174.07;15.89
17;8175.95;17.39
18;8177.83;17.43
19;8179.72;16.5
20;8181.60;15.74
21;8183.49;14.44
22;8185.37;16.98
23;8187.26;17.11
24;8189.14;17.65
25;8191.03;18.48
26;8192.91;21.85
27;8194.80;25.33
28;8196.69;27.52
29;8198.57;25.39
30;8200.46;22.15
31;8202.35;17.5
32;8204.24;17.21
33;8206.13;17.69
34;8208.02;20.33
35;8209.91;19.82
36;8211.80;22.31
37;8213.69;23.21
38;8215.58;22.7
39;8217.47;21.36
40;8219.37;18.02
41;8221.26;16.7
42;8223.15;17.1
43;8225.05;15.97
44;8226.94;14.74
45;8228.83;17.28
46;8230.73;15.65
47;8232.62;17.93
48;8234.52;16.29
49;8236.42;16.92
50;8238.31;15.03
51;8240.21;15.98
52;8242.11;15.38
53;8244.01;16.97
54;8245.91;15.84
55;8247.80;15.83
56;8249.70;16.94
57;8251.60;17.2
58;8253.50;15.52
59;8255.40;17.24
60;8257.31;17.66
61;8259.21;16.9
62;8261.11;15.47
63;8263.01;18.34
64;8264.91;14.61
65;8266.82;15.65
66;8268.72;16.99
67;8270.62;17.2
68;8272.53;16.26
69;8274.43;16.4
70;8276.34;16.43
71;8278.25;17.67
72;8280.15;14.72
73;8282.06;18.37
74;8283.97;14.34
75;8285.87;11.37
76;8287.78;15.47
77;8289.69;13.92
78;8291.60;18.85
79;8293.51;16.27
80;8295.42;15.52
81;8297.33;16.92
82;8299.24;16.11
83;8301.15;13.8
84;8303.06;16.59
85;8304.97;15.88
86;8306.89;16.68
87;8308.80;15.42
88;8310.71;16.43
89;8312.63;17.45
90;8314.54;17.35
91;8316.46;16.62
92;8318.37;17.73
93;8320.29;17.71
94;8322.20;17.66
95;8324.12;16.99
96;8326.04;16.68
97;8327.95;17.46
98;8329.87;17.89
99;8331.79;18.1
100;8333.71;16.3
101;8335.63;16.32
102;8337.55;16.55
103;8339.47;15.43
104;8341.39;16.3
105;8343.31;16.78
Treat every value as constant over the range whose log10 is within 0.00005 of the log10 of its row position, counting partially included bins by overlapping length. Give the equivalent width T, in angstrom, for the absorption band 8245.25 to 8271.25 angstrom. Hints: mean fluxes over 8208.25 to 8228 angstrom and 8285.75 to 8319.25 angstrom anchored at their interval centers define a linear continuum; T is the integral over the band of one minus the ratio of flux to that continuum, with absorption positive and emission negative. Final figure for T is 1.8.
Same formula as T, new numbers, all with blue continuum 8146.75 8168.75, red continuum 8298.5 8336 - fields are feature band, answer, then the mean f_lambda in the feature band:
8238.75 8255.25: 0.3 angstrom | 16.2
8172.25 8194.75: -1.6 angstrom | 17.5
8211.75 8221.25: -2.6 angstrom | 21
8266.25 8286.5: 0.7 angstrom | 16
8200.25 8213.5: -2.6 angstrom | 19.6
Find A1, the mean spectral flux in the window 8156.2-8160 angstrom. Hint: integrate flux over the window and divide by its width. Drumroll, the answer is 16.8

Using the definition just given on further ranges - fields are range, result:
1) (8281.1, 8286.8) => 14.7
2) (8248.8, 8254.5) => 16.6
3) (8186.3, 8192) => 17.8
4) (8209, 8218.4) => 21.9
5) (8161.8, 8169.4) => 16.2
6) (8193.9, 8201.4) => 25.1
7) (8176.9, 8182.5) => 16.6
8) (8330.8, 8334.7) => 17.2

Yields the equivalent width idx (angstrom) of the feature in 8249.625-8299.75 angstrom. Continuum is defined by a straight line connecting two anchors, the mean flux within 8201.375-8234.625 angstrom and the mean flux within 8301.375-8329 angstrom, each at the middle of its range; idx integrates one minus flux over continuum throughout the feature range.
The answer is 3.7 angstrom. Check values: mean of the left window 18.5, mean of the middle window 16.2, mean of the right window 16.8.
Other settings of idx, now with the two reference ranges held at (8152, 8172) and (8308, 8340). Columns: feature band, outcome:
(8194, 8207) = -4.3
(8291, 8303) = 0.5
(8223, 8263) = 0.5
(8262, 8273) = 0.1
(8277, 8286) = 0.6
